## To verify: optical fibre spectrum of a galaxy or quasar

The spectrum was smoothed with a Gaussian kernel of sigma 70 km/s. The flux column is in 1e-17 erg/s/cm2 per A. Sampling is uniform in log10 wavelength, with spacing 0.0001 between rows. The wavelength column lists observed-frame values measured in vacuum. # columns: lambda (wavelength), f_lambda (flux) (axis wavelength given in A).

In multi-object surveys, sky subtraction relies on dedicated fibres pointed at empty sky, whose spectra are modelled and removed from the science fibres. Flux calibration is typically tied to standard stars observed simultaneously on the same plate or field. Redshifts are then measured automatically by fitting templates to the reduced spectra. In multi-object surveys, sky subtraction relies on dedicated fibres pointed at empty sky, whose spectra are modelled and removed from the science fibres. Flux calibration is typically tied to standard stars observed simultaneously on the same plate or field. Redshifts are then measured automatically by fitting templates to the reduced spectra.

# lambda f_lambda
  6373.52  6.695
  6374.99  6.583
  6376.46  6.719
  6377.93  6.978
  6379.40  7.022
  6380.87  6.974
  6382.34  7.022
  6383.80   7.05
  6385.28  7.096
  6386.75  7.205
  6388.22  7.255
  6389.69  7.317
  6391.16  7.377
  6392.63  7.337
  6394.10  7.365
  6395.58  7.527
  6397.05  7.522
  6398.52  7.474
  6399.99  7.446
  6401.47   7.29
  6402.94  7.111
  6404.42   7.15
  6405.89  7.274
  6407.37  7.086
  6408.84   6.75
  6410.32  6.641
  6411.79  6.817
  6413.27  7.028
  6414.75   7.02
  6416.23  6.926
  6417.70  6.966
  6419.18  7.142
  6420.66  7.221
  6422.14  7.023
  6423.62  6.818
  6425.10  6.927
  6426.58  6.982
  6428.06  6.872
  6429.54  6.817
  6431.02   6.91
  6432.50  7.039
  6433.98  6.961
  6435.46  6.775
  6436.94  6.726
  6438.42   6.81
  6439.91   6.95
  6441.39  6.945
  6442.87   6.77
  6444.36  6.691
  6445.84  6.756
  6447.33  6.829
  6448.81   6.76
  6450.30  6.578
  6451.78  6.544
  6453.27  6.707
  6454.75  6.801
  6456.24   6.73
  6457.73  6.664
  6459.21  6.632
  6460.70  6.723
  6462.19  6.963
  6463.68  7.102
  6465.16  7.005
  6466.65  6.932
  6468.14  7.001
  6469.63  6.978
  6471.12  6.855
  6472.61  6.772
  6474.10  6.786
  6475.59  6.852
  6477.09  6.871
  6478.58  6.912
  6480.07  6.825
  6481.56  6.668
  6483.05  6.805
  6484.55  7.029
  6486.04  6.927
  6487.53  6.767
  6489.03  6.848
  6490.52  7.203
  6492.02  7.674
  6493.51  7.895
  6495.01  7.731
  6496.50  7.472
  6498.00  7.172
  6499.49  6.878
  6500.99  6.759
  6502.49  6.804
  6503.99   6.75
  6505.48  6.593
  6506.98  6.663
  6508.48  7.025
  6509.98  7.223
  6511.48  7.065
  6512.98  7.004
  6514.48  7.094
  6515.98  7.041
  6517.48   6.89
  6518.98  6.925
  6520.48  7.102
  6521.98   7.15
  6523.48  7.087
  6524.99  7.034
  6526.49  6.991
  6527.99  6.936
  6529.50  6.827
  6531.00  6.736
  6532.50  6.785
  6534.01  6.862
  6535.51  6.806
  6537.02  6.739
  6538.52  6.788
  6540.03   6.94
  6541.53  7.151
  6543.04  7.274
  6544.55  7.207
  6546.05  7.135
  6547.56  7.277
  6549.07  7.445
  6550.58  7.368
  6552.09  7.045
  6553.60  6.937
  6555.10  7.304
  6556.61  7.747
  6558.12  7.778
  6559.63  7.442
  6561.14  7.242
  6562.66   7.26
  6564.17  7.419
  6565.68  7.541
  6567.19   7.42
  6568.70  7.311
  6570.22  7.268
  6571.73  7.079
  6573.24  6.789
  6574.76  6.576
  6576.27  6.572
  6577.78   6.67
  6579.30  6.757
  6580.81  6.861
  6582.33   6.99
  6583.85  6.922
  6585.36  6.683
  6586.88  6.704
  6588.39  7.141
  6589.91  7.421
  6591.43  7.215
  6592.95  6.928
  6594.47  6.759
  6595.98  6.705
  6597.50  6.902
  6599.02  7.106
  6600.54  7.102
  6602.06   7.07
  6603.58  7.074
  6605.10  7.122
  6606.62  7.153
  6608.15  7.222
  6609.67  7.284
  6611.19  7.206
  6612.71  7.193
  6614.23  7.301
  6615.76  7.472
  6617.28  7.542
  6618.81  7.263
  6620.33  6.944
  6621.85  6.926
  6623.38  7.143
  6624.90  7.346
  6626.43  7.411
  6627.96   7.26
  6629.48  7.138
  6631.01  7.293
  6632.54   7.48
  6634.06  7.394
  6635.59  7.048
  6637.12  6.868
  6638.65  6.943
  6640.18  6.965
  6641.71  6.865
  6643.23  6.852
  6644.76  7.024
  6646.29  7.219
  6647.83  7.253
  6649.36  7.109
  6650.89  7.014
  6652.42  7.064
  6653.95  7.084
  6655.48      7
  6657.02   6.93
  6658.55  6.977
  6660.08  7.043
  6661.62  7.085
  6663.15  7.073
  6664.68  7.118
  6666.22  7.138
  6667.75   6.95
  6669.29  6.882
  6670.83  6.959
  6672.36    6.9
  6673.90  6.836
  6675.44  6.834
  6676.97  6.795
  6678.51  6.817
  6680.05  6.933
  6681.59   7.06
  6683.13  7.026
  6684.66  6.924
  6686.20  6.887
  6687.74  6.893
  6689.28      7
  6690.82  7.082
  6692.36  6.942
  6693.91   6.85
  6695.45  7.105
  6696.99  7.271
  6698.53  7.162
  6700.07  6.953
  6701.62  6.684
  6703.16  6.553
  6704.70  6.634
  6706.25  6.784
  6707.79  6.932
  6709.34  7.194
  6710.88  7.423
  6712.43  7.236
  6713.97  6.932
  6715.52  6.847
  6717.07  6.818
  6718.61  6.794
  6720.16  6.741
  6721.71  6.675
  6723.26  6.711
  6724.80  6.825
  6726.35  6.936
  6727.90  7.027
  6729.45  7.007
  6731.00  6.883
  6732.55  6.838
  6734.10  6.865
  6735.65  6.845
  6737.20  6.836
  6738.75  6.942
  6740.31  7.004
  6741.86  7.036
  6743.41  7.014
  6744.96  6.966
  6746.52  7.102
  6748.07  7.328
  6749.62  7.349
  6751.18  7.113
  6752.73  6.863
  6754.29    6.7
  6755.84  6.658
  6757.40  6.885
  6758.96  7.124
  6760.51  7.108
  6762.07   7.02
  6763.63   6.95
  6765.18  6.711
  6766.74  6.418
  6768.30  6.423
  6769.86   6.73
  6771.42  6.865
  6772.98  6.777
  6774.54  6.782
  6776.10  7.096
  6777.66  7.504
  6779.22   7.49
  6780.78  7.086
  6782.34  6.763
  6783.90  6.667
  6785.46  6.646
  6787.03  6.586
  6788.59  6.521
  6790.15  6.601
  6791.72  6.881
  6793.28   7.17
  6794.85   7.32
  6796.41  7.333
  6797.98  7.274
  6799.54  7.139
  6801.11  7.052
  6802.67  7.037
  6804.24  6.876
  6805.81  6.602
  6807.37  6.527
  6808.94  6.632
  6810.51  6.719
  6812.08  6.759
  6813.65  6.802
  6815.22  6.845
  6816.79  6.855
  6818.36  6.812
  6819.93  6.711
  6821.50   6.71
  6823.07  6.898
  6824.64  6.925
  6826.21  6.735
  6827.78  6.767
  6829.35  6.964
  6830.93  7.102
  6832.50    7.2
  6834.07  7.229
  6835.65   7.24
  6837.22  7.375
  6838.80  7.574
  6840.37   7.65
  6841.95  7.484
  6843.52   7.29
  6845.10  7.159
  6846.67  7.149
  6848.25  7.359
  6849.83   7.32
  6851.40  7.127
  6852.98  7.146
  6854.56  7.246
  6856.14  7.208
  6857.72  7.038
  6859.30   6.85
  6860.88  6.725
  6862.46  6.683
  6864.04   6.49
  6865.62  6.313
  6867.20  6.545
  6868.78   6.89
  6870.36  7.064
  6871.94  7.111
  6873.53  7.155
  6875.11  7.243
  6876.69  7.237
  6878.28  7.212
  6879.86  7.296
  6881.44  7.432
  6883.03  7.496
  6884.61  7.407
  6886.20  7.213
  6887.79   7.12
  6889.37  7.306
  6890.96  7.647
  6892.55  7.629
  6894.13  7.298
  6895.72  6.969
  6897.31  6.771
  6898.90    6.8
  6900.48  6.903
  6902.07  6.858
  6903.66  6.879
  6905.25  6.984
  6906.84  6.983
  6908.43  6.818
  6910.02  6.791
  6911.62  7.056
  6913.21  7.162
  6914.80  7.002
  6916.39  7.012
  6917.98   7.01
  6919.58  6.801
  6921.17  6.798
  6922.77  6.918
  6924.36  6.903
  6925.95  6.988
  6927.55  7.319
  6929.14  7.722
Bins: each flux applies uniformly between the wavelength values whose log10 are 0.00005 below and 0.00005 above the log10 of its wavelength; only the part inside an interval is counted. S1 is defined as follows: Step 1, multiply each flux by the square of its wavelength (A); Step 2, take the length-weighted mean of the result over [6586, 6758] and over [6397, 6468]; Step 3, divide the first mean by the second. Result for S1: 1.09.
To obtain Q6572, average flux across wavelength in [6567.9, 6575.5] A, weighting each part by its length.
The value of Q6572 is 7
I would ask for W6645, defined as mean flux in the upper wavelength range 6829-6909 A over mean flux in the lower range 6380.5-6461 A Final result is 1.0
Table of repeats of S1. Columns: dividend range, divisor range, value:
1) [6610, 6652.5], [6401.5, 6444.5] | 1.10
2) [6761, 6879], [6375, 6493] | 1.12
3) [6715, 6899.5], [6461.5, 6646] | 1.07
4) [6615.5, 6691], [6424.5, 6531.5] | 1.07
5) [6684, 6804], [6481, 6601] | 1.05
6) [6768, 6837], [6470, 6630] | 1.05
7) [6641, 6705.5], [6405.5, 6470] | 1.09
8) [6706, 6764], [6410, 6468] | 1.11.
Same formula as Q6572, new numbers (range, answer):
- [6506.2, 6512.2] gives 6.99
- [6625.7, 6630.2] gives 7.27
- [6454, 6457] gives 6.76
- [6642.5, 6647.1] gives 7.02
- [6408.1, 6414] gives 6.81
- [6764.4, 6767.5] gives 6.58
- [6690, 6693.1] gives 7.02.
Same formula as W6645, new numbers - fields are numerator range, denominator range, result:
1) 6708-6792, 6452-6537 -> 0.99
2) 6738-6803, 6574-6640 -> 0.98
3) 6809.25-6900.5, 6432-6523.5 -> 1.02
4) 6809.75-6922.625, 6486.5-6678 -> 1.00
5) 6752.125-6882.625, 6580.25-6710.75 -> 0.99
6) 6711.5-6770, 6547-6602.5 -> 0.97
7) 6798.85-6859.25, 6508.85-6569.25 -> 0.99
